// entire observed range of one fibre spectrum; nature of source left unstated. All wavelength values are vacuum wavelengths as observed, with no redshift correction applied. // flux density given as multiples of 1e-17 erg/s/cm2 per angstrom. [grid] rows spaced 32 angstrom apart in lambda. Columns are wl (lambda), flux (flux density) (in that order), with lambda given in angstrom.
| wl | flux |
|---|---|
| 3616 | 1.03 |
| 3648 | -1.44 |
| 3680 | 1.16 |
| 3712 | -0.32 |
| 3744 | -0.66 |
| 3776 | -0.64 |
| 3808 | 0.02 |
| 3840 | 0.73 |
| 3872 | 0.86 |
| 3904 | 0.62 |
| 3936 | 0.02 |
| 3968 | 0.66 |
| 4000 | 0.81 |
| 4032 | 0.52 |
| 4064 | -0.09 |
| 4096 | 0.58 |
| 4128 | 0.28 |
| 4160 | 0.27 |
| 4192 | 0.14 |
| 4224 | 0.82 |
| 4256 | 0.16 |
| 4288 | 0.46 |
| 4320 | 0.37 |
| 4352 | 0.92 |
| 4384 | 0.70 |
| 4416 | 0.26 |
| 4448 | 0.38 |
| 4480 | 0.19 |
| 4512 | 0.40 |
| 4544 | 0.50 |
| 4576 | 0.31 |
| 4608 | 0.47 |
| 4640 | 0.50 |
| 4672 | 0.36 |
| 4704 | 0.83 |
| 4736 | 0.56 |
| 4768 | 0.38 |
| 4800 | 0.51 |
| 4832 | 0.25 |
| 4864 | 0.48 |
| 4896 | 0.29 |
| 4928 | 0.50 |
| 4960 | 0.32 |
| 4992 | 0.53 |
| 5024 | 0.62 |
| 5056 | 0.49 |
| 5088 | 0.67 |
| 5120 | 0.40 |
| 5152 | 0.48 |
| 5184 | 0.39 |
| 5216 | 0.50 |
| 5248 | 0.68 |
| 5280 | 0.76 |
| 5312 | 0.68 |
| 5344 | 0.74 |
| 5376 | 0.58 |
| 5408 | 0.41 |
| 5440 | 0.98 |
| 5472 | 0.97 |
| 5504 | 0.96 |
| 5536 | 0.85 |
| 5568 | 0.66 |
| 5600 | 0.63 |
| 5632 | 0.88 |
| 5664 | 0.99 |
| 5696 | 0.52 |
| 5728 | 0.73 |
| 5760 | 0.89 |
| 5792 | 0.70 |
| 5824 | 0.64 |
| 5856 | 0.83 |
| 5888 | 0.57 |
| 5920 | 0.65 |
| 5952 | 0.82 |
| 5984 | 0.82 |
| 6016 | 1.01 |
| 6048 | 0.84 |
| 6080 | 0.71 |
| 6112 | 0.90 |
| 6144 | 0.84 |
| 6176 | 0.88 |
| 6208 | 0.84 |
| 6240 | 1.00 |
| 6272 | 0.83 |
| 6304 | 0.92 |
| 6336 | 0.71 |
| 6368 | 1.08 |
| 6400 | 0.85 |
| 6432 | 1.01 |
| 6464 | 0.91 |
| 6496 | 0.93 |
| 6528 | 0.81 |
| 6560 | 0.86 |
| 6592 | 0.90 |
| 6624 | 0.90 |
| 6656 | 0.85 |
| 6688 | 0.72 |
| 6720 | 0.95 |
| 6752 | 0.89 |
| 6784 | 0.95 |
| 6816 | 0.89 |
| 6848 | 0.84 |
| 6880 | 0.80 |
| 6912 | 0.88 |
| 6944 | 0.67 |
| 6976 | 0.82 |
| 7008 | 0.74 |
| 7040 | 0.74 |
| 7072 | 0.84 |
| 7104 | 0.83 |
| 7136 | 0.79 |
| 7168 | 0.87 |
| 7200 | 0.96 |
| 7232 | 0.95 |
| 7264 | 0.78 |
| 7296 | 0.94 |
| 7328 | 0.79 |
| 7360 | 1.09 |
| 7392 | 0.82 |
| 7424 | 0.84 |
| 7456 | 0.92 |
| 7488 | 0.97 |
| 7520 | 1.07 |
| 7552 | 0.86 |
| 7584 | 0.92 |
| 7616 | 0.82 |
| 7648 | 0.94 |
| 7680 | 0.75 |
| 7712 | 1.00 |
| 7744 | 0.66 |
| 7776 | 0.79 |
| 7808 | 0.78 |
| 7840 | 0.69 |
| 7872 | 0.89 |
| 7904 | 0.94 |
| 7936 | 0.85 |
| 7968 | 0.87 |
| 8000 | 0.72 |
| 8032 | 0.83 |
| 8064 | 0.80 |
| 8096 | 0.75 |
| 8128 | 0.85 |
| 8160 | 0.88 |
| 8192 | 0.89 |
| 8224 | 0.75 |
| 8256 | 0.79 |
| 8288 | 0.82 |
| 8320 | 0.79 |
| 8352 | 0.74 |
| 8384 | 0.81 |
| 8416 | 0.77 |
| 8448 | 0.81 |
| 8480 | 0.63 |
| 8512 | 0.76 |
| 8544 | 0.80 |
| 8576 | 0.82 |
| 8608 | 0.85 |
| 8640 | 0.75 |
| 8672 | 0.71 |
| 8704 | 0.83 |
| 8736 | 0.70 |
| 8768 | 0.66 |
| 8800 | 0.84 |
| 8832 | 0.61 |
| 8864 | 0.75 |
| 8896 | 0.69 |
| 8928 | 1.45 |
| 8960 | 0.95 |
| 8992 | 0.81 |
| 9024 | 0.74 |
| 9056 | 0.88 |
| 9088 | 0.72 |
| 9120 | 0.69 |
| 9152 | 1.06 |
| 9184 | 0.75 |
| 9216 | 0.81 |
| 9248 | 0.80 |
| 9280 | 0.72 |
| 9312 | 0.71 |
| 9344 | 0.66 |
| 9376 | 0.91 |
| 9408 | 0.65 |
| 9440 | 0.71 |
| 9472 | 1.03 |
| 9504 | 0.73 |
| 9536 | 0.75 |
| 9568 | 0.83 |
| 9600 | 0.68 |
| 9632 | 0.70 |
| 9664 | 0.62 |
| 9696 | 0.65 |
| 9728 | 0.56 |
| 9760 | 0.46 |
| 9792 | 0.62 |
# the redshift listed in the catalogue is 0.36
